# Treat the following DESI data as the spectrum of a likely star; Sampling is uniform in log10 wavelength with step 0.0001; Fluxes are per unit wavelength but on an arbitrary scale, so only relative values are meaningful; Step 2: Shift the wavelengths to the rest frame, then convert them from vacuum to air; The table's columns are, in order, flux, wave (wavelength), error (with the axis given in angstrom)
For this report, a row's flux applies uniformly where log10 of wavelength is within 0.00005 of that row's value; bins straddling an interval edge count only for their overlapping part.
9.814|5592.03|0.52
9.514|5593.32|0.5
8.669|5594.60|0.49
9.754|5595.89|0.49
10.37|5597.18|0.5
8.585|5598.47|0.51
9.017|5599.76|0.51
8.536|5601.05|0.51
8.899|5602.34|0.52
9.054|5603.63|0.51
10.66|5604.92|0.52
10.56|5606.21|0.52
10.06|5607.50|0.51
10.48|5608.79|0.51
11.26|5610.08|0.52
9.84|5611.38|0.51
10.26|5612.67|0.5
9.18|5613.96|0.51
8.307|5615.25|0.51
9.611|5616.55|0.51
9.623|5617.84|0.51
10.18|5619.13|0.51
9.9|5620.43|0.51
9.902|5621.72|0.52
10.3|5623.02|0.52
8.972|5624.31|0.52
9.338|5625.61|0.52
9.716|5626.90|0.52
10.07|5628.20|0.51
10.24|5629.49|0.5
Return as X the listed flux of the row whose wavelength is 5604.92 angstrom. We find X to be 10.66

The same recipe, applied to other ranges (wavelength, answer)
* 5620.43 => 9.9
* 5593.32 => 9.514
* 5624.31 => 8.972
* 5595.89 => 9.754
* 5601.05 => 8.536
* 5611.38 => 9.84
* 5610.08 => 11.26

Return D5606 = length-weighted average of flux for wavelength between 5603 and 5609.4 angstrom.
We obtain 10.2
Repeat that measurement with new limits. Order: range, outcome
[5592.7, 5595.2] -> 9.12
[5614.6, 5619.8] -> 9.43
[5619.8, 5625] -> 9.76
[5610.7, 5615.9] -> 9.4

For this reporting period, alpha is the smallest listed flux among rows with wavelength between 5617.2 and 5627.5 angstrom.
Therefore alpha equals 8.972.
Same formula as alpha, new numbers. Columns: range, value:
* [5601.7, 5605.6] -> 8.899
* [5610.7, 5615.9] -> 8.307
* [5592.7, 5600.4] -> 8.585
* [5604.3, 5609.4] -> 10.06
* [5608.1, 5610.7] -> 10.48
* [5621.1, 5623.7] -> 9.902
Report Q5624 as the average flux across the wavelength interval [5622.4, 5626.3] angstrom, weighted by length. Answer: 9.55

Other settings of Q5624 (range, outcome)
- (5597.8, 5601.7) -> 8.72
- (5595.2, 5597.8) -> 10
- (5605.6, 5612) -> 10.4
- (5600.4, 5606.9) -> 9.55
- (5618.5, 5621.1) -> 10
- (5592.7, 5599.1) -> 9.39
